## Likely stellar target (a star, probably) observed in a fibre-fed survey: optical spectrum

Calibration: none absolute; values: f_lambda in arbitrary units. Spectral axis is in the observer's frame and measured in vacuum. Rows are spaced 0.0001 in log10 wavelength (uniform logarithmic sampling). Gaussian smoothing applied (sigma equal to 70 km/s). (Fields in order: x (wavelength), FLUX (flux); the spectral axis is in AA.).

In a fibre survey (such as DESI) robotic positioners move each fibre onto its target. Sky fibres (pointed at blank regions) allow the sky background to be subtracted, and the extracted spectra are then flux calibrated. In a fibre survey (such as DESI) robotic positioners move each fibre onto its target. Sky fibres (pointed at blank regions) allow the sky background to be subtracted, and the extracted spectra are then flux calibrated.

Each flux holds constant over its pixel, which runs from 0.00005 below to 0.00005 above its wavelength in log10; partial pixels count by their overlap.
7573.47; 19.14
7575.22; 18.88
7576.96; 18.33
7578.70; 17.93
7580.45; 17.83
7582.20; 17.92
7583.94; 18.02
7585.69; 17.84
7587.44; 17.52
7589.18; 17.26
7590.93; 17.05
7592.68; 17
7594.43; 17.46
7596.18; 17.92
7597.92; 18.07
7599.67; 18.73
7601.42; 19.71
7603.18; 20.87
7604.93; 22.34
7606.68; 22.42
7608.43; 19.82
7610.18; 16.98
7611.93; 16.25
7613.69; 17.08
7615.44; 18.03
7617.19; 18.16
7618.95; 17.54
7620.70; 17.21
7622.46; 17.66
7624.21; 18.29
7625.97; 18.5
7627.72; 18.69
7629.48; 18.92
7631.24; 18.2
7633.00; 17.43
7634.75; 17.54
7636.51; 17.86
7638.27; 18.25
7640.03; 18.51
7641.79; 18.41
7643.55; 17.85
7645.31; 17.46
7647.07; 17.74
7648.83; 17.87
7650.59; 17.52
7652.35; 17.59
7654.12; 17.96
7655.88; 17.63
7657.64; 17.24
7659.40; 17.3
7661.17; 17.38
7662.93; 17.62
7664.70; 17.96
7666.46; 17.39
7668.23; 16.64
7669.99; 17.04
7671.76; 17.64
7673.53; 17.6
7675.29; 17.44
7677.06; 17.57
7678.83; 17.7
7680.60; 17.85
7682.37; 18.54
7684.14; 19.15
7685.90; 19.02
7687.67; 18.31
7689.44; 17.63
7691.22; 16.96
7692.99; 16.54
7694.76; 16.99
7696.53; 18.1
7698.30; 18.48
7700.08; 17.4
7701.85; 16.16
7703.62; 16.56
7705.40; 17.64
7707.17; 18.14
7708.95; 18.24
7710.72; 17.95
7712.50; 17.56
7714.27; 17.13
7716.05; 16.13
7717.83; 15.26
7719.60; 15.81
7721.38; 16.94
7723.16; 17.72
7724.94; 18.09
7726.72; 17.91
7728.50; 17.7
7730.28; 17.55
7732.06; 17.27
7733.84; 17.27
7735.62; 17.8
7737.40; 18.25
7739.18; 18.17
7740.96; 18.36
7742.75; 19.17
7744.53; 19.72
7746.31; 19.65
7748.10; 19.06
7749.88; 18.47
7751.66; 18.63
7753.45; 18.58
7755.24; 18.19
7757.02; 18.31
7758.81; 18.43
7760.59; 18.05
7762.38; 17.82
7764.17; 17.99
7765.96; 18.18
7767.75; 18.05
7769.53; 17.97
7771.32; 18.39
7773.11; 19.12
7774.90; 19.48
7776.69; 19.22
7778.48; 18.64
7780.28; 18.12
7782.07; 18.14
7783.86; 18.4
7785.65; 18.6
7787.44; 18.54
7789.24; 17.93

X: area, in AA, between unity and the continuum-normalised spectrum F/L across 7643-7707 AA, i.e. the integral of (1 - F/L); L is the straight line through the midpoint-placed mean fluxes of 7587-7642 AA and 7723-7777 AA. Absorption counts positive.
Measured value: 2.5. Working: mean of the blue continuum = 18.3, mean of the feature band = 17.6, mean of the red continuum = 18.3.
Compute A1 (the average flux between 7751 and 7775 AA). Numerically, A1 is 18.3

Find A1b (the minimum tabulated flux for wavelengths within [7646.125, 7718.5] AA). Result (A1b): 15.26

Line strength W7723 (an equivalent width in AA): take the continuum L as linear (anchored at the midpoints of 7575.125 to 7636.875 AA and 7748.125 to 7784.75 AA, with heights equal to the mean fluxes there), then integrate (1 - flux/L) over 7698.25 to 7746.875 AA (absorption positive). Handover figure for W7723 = 2.0 AA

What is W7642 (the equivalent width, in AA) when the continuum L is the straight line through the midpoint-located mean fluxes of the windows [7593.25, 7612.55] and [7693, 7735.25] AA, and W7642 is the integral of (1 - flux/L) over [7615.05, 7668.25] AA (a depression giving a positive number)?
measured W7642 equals 1.9 AA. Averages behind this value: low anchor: 19.2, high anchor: 17.3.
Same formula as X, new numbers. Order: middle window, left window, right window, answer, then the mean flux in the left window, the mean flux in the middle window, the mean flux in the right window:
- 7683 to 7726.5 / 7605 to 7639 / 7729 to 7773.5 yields 2.1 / 18.2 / 17.4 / 18.3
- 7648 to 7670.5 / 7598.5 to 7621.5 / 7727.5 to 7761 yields 1.4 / 18.8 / 17.5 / 18.4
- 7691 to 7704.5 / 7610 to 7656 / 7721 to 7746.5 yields 0.6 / 17.8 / 17.2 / 18.1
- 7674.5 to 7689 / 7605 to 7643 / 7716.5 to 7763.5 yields 0.0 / 18.3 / 18.2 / 18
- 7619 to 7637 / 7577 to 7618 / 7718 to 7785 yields 0.3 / 18.4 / 18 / 18.2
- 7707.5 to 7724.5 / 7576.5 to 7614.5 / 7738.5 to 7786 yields 1.3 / 18.4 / 17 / 18.6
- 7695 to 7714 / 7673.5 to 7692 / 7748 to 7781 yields 0.6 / 18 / 17.6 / 18.4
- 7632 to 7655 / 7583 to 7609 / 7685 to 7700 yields 0.5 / 18.8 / 17.8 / 17.7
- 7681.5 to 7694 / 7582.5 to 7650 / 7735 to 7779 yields 0.3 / 18.2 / 18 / 18.6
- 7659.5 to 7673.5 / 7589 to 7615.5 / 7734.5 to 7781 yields 0.9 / 18.6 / 17.4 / 18.5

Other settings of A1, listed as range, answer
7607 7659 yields 17.9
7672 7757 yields 17.8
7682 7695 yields 17.9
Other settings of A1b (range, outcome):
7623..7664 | 17.24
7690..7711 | 16.16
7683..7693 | 16.54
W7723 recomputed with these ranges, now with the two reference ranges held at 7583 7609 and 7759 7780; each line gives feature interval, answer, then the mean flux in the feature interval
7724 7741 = 0.64 AA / 17.8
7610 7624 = 0.99 AA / 17.4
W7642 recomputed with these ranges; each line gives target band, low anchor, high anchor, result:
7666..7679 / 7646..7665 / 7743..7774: 0.3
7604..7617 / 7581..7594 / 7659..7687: -1.0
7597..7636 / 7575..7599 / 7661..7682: -1.9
